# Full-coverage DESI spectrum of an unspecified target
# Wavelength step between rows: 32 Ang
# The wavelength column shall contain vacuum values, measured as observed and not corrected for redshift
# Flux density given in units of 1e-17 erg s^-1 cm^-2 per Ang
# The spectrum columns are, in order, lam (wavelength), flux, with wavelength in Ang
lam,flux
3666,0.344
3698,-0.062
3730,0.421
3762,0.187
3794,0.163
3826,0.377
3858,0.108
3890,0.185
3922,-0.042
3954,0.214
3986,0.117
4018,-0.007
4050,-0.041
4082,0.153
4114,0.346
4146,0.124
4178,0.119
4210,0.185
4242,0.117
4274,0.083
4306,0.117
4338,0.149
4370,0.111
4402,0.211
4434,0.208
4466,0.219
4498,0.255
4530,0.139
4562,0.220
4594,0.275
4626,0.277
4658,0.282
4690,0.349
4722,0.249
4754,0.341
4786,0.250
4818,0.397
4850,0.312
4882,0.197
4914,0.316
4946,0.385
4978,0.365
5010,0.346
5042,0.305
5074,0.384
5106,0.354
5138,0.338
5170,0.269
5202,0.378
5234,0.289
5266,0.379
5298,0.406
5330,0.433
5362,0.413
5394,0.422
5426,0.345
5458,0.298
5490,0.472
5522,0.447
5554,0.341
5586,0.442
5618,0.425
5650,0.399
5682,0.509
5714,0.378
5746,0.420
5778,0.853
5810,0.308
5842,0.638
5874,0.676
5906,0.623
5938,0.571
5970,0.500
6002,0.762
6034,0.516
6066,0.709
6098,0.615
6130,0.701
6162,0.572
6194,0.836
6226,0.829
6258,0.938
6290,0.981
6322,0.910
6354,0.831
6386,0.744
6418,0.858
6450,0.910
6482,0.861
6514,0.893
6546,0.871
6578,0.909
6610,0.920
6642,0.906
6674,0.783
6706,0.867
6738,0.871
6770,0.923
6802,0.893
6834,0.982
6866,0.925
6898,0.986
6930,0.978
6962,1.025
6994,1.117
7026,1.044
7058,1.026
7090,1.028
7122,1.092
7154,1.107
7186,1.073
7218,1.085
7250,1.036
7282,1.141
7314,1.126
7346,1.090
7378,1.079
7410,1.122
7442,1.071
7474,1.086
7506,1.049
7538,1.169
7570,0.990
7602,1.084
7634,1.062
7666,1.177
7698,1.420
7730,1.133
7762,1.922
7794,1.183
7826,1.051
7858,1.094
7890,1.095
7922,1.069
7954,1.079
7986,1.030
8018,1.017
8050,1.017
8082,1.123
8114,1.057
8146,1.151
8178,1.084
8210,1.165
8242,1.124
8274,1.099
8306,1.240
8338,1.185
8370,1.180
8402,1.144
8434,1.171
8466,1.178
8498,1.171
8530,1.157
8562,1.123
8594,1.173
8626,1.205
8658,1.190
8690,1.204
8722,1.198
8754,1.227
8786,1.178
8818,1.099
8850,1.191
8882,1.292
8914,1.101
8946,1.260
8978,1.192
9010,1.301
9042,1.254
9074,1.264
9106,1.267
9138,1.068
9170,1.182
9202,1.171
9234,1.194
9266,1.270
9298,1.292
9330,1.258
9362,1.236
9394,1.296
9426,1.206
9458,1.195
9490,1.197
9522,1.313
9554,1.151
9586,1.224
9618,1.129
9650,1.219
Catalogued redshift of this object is 0.551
